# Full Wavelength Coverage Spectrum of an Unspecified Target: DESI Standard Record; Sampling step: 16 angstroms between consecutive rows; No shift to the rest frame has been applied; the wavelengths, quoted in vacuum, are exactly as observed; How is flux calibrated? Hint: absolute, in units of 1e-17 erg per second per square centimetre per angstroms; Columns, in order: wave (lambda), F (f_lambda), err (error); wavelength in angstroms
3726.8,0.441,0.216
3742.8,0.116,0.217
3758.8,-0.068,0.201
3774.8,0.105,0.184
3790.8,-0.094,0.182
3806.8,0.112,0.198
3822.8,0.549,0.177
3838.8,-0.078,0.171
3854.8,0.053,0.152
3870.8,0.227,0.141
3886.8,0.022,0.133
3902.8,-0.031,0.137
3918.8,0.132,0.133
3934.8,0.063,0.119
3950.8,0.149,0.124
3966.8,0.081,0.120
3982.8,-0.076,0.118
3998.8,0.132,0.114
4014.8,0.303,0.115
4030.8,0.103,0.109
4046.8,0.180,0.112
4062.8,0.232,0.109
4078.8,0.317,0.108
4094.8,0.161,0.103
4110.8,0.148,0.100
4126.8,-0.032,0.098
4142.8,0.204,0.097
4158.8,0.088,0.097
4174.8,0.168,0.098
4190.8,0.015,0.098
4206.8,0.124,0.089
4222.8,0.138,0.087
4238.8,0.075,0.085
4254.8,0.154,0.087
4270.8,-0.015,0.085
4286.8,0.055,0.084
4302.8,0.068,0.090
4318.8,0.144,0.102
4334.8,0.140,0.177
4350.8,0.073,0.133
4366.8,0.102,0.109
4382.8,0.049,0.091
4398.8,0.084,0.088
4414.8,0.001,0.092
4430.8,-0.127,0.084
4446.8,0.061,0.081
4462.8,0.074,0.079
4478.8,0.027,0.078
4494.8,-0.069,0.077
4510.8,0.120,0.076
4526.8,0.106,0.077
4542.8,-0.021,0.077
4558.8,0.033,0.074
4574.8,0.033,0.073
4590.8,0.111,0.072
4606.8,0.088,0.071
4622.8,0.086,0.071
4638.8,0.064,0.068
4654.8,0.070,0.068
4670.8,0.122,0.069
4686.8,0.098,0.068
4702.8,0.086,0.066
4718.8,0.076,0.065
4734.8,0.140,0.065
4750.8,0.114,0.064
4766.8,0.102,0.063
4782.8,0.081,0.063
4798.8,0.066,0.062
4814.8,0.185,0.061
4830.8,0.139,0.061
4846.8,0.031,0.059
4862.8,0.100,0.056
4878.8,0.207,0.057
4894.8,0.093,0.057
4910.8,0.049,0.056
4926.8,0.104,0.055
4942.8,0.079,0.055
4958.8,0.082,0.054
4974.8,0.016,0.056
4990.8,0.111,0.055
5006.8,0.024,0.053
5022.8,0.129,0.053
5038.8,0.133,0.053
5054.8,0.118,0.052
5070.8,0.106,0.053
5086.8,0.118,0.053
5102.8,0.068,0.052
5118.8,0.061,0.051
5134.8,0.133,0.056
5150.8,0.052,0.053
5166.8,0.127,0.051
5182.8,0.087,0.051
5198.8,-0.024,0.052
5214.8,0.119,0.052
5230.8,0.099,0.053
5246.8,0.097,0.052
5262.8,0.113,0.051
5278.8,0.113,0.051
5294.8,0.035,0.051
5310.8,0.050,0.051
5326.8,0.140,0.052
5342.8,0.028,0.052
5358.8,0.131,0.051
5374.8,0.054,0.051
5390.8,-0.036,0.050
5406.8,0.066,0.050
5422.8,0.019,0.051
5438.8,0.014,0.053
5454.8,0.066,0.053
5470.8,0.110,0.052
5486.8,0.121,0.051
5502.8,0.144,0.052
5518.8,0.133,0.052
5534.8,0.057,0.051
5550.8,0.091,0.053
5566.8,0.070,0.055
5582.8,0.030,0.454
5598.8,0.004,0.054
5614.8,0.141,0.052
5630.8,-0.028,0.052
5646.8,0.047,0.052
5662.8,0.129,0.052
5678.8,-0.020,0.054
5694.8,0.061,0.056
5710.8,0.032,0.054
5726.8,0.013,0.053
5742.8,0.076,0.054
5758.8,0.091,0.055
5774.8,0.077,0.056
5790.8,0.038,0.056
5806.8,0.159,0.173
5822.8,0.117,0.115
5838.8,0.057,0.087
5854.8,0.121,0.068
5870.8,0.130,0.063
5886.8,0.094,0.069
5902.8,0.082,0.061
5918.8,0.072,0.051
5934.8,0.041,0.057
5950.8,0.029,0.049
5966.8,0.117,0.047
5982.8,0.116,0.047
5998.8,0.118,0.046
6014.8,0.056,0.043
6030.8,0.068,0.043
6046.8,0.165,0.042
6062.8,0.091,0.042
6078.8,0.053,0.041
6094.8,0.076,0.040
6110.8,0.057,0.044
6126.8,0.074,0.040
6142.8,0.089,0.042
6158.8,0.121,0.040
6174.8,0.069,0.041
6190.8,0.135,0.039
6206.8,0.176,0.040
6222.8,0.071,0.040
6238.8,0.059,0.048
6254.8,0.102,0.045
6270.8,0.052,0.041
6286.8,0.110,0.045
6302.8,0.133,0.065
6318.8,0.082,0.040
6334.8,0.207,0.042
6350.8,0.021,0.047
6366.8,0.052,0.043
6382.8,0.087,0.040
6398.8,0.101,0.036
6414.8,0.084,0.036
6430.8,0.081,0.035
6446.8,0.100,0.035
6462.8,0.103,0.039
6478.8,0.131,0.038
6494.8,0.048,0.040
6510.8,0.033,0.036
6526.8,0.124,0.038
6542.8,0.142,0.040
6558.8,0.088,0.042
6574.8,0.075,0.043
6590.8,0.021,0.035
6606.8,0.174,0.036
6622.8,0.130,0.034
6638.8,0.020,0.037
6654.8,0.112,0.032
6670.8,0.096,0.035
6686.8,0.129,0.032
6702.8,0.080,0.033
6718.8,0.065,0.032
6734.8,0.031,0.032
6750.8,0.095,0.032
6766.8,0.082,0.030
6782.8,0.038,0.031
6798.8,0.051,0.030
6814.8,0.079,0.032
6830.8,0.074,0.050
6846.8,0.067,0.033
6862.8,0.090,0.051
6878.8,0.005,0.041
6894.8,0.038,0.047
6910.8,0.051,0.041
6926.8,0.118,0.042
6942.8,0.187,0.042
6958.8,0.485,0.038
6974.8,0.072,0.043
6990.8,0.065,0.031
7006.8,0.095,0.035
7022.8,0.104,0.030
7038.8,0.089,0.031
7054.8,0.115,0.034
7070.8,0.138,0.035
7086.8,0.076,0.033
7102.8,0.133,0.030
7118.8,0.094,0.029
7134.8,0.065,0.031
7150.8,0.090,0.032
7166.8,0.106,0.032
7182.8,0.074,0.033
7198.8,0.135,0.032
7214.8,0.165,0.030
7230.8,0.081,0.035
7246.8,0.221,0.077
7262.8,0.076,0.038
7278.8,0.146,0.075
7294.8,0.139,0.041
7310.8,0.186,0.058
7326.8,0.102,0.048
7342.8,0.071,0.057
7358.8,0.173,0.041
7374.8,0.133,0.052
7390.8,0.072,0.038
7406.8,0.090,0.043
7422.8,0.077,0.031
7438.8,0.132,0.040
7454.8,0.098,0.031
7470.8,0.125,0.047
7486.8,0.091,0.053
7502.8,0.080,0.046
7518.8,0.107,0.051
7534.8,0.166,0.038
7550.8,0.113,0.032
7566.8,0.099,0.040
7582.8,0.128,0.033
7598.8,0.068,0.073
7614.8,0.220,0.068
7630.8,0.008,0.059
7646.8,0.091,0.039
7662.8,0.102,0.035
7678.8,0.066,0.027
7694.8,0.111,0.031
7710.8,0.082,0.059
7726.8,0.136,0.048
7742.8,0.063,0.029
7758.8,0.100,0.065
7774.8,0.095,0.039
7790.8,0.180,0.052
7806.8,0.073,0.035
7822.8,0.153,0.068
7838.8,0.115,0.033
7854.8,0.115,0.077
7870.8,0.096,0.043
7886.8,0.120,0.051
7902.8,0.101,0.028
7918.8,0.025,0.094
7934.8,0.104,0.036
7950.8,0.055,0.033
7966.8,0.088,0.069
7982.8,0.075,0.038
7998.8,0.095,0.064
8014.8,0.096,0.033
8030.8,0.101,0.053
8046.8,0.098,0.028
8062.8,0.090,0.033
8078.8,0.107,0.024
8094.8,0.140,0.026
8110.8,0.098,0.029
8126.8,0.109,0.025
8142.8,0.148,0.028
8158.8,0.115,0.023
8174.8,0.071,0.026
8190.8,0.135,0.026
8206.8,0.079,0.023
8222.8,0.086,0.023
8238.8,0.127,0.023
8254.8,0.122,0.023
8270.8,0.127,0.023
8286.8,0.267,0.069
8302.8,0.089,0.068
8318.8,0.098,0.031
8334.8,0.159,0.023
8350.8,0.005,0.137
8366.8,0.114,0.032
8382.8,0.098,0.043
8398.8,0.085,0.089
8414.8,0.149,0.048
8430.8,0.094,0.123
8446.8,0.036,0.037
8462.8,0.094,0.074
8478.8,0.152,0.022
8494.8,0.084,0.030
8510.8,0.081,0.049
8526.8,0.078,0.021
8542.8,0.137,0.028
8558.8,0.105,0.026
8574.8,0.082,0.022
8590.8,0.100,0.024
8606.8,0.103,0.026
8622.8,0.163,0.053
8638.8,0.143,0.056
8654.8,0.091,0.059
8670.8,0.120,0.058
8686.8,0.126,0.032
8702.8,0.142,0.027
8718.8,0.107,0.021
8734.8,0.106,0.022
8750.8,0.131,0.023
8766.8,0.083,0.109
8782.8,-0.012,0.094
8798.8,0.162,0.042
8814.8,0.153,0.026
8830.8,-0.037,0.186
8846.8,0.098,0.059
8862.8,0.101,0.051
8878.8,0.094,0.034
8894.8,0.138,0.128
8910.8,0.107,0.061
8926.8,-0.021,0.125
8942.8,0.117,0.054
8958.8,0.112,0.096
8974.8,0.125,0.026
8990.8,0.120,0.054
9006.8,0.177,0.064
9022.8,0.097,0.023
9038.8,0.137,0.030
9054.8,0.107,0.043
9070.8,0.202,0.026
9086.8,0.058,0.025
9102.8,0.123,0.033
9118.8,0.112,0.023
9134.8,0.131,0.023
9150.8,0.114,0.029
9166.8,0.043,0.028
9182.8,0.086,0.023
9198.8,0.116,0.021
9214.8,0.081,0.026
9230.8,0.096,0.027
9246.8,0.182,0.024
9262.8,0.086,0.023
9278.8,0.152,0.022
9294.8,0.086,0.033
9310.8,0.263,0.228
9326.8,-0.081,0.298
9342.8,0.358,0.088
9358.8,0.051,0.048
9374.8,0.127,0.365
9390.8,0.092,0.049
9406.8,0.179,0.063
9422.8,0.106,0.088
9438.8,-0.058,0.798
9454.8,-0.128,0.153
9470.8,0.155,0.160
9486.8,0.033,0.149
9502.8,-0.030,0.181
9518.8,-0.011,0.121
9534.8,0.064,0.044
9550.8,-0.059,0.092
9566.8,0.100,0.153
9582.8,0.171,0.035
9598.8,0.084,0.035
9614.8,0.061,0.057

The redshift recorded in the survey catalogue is 0.865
